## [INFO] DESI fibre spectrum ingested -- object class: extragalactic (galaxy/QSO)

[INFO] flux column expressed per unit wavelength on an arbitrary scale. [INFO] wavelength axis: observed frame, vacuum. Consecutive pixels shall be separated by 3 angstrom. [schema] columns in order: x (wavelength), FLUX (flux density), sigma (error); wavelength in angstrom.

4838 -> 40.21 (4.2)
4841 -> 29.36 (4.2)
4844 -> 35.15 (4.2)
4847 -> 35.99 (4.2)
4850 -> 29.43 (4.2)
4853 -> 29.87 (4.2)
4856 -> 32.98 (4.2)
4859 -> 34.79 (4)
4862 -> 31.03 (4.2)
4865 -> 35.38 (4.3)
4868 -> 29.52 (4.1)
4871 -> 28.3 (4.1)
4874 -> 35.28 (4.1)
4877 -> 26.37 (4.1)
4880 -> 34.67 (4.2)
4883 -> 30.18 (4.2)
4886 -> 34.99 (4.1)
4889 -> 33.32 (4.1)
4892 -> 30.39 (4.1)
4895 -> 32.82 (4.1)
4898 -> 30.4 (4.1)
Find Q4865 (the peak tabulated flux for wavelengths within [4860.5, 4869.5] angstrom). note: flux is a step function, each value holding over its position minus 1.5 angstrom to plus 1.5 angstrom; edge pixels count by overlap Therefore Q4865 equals 35.38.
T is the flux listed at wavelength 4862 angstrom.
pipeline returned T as 31.03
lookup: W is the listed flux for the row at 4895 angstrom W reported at 32.82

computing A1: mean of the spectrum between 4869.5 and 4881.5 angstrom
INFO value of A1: 31.2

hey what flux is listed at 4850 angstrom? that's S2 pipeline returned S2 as 29.43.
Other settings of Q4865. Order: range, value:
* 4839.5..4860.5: 35.99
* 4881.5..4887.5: 34.99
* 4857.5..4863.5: 34.79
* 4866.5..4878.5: 35.28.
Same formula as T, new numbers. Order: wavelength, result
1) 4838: 40.21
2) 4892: 30.39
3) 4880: 34.67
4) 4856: 32.98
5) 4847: 35.99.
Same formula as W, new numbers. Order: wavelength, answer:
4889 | 33.32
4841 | 29.36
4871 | 28.3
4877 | 26.37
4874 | 35.28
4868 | 29.52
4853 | 29.87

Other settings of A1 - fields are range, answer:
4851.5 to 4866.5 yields 32.8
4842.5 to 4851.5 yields 33.5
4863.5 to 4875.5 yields 32.1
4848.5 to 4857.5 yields 30.8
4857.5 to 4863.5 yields 32.9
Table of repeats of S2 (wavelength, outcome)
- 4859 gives 34.79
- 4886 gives 34.99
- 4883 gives 30.18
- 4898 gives 30.4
